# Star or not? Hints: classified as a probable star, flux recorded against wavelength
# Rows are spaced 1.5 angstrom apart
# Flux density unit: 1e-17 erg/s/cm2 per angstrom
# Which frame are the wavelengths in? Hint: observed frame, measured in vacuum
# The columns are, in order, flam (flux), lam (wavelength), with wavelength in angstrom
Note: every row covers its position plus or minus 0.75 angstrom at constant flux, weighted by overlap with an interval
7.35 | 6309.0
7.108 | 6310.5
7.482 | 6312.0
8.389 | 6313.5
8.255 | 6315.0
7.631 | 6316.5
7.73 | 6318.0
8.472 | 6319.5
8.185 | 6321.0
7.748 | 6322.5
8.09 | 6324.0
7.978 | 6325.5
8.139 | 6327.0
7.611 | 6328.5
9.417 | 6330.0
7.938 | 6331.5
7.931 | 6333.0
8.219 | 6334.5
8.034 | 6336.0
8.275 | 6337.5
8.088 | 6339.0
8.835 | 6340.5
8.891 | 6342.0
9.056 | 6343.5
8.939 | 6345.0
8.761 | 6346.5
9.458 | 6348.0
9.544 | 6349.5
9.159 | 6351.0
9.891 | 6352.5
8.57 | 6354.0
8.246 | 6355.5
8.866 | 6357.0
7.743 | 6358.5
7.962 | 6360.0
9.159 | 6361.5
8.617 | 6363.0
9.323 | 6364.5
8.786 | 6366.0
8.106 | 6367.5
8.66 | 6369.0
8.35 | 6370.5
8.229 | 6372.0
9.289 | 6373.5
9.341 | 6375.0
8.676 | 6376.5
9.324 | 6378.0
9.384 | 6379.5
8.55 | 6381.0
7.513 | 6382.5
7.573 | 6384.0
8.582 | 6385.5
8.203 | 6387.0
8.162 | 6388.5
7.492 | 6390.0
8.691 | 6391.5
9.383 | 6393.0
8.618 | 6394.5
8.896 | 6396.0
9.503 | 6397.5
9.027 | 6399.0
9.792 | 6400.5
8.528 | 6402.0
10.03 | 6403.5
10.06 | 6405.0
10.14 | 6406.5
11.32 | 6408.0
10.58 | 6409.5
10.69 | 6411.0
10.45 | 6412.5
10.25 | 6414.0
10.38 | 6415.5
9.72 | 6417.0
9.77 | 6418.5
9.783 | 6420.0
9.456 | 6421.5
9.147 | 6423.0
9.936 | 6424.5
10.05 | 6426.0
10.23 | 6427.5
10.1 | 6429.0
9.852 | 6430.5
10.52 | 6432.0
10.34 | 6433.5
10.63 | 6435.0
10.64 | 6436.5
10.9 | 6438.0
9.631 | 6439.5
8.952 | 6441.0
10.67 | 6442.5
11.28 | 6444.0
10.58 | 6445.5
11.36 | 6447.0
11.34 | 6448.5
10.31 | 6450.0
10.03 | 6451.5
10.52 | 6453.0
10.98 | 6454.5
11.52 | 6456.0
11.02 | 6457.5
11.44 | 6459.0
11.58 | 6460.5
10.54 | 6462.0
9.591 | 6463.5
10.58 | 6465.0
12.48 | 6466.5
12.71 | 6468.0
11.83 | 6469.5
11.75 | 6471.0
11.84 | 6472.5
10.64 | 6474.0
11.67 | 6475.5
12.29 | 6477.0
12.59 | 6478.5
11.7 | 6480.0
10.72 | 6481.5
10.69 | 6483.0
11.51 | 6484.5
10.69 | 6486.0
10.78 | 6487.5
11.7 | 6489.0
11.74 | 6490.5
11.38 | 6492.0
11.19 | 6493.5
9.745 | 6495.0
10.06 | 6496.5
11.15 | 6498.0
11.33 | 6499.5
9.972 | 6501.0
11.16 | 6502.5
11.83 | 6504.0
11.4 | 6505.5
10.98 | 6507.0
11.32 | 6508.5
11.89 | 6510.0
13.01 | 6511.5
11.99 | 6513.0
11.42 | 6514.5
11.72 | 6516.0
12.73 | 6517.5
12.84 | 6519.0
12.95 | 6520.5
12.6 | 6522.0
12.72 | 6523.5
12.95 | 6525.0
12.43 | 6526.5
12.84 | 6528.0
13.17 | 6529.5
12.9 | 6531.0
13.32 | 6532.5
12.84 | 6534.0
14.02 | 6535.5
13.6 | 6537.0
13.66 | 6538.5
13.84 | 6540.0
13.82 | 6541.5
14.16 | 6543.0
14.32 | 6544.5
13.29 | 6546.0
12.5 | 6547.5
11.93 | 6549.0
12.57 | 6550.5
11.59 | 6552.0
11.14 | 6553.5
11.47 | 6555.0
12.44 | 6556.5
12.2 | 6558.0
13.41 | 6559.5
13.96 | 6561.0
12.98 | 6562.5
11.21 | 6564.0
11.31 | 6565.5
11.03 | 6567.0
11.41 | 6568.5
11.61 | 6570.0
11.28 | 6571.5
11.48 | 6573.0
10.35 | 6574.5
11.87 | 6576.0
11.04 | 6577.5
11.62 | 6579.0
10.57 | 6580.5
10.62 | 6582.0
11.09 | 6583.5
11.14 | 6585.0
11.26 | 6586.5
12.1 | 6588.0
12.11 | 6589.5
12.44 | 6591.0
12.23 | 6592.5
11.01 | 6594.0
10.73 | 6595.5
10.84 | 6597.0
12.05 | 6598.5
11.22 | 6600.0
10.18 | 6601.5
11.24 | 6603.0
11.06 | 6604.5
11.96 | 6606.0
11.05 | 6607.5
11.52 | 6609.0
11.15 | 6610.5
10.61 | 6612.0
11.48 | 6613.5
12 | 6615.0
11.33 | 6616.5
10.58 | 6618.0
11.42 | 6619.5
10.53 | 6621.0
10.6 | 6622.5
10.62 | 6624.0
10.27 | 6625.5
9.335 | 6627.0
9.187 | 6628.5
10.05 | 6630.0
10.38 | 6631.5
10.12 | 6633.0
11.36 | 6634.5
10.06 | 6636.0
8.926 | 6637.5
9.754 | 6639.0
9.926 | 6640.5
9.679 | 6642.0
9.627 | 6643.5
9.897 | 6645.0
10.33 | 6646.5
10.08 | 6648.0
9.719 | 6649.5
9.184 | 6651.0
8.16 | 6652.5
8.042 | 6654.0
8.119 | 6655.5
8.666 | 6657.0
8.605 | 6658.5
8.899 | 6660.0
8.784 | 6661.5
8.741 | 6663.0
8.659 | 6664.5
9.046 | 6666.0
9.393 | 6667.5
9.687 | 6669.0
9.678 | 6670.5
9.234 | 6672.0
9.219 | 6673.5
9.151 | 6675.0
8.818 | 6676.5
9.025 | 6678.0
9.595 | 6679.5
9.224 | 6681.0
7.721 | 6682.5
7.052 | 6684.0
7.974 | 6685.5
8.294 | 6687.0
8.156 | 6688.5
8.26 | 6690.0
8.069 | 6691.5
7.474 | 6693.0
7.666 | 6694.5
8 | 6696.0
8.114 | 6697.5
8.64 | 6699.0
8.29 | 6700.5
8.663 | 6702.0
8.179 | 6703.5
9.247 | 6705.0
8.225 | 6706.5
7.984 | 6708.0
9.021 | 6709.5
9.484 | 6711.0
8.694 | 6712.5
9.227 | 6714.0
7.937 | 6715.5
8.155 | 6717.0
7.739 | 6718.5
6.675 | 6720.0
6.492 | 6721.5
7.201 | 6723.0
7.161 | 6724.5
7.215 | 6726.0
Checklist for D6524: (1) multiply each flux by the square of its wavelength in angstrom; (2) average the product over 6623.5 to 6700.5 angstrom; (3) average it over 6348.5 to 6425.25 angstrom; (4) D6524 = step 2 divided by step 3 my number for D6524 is 1.1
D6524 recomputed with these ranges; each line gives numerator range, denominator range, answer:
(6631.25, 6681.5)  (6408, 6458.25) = 0.96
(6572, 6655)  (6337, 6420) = 1.27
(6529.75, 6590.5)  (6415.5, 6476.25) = 1.19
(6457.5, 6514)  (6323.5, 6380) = 1.37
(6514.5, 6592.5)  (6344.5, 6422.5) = 1.42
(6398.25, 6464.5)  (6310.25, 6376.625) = 1.25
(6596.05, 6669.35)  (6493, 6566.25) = 0.84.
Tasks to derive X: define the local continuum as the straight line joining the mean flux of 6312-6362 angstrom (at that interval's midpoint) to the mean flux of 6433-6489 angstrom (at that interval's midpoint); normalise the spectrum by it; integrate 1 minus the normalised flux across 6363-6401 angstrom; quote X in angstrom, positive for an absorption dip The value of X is 2.8 angstrom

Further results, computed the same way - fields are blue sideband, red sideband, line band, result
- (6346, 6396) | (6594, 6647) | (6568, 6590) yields -2.15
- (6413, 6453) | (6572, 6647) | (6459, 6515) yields -4.94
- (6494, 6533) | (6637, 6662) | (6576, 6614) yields -3.73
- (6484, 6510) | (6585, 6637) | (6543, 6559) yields -2.04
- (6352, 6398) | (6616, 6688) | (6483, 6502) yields -4.17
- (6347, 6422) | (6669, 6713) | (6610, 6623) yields -3.60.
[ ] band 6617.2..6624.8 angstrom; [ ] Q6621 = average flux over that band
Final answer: 10.8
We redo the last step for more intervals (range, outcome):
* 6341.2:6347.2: 8.91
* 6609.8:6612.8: 10.9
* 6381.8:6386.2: 7.89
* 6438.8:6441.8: 9.31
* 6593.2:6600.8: 11.2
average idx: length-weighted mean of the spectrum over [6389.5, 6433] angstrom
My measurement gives 9.75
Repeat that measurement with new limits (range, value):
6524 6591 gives 12.3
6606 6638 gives 10.6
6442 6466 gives 10.9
